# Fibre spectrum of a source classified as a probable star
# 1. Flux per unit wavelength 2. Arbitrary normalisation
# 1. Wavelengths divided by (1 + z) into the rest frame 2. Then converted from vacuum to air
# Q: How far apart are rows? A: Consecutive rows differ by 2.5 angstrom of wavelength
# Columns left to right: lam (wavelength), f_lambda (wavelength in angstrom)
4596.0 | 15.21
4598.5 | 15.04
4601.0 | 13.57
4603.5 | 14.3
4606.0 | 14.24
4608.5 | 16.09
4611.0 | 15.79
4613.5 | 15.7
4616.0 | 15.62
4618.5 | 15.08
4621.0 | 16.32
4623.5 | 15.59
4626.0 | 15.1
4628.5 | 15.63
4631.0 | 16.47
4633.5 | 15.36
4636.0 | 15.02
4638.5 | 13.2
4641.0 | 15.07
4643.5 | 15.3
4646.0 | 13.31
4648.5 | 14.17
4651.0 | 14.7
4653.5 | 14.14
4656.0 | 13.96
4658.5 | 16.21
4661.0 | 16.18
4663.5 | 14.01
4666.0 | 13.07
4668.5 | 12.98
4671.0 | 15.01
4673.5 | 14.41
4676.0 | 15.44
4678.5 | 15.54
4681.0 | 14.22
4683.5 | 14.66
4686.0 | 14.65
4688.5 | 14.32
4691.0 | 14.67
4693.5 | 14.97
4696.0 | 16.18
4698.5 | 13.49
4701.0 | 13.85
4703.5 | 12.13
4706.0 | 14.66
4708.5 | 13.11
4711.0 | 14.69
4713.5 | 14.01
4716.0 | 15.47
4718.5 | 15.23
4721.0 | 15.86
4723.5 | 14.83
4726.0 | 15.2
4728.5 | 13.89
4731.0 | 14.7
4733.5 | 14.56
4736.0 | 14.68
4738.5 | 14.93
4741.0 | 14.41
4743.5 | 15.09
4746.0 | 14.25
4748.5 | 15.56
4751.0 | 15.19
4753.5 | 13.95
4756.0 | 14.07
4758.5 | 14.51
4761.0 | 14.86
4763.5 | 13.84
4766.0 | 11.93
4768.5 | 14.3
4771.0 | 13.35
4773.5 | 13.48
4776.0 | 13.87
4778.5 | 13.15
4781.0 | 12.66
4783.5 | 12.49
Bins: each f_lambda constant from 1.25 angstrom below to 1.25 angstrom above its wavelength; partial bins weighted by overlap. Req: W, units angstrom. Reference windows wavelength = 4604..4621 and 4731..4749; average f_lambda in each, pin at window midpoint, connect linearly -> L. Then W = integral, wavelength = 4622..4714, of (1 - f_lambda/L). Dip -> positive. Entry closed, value 3.3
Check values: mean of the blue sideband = 15.4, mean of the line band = 14.6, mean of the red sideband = 14.7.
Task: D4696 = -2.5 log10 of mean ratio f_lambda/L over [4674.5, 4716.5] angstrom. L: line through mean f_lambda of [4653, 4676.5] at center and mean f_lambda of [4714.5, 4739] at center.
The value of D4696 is 0.02 mag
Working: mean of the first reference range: 14.5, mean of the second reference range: 14.9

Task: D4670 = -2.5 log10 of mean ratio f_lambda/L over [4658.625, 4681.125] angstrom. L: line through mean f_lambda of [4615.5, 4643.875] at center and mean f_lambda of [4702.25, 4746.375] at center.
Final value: 0.03 mag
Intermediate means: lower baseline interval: 15.3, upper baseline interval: 14.5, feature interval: 14.6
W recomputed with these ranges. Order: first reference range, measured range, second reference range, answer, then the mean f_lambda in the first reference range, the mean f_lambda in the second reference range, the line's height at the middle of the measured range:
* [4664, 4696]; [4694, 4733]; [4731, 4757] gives 0.3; 14.5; 14.7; 14.6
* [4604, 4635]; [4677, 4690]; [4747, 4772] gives 0.2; 15.5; 14.2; 14.9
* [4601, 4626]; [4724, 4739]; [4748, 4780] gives -0.4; 15.3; 14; 14.2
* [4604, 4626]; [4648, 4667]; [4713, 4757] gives 0.8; 15.5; 14.8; 15.2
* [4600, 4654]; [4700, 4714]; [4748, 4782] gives 0.6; 15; 13.9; 14.4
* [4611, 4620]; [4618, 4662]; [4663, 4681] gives 0.0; 15.5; 14.4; 15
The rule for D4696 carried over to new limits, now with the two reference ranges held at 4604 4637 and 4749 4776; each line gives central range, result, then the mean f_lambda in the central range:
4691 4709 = 0.04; 14.1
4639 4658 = 0.06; 14.4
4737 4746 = -0.04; 14.7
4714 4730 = -0.04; 15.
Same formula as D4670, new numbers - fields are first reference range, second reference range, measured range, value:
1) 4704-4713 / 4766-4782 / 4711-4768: -0.07 mag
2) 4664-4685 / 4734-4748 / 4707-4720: 0.00 mag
